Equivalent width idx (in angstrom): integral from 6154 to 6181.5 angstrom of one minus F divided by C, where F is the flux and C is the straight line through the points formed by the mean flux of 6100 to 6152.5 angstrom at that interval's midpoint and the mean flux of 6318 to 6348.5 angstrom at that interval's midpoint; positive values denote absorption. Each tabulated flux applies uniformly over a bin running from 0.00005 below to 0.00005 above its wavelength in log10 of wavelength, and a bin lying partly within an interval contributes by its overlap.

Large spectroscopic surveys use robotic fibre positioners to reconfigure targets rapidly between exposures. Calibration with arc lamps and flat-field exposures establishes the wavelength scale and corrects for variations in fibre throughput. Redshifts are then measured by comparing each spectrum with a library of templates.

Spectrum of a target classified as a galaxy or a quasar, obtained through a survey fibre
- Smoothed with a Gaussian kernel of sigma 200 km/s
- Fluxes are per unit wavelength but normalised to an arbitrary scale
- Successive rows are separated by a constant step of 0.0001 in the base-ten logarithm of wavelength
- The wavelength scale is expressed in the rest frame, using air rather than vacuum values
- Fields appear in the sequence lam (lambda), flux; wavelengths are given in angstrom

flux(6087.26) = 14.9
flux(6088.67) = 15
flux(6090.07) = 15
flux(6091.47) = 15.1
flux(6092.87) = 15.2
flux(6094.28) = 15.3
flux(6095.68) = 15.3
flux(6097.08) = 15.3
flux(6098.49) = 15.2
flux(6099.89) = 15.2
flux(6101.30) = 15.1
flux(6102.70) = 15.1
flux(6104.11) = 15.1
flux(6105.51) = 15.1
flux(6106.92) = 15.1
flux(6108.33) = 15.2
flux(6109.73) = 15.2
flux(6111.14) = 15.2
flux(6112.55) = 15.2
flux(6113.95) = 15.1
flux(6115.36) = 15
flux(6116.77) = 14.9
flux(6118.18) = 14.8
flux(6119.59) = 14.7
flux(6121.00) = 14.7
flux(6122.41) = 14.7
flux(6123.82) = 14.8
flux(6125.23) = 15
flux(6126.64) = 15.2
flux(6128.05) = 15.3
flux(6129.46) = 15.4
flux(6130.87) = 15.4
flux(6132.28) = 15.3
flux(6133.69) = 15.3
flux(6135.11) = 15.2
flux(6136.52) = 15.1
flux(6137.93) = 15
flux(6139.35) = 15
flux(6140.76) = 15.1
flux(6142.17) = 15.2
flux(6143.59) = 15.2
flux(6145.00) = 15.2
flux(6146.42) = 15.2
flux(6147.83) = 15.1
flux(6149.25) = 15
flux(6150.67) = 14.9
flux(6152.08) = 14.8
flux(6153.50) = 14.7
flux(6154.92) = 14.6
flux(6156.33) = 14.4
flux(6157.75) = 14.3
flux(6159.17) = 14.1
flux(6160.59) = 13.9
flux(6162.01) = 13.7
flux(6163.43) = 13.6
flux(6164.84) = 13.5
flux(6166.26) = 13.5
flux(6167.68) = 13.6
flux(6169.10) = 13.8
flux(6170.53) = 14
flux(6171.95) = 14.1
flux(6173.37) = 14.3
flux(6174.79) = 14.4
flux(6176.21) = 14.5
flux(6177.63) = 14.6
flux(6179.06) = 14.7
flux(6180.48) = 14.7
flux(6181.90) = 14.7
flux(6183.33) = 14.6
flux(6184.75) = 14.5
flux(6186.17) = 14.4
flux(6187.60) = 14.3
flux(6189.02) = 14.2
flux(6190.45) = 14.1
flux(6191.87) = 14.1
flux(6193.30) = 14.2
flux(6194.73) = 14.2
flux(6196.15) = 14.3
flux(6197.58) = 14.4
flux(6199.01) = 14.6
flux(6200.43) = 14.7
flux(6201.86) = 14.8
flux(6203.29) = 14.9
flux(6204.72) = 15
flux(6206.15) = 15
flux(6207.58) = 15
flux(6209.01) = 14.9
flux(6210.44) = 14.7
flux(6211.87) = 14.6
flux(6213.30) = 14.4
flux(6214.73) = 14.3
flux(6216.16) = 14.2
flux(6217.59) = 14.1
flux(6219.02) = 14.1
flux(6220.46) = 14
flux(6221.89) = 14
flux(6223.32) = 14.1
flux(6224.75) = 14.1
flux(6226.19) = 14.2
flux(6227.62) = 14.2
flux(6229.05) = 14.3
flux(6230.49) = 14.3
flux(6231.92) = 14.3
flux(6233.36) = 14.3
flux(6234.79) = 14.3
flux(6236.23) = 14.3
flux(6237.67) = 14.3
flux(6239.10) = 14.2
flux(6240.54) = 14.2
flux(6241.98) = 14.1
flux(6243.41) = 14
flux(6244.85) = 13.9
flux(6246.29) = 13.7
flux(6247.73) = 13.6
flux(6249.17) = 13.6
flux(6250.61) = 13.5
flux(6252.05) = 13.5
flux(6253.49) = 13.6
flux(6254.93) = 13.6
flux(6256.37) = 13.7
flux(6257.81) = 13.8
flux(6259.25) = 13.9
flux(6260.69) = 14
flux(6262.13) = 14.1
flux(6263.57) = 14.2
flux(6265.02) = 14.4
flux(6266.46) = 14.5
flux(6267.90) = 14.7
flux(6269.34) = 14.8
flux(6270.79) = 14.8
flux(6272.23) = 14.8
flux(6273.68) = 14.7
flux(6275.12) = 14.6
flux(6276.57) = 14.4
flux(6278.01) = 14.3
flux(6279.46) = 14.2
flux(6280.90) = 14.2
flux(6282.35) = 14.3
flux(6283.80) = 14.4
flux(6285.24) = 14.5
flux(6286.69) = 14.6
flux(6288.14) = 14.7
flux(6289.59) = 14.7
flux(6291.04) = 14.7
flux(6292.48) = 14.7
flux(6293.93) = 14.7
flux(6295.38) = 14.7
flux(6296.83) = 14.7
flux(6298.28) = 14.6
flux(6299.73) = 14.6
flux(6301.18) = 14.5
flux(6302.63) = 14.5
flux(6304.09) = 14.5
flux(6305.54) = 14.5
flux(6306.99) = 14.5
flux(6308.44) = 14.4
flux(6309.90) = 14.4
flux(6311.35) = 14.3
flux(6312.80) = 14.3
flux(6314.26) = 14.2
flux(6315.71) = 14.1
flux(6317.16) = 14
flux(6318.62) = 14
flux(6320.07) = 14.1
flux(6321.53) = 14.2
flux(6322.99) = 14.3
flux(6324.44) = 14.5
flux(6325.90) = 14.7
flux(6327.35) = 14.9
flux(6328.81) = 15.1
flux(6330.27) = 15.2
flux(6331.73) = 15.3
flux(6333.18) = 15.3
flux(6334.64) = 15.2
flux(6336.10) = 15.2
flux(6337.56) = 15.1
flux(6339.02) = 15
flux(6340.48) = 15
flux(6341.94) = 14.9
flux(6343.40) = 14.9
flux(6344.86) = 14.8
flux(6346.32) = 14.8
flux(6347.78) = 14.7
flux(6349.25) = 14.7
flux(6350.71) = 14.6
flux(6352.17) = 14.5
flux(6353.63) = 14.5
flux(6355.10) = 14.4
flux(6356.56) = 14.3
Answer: 1.6 angstrom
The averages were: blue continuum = 15.1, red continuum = 14.8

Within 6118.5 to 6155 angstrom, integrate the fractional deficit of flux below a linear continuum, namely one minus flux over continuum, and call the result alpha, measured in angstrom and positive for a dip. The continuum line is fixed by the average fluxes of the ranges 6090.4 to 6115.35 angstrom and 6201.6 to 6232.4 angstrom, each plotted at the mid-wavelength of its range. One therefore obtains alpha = -0.2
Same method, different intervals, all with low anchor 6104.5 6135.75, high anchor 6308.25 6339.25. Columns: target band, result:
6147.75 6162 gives 0.5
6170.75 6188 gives 0.5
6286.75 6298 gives 0.0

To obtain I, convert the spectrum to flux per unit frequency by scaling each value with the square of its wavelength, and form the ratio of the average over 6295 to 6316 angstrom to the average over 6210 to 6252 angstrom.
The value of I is 1.0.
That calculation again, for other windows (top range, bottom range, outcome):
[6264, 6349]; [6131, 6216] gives 1.05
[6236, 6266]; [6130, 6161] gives 0.96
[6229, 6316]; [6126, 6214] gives 1.01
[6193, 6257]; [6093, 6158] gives 0.98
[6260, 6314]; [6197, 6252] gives 1.04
